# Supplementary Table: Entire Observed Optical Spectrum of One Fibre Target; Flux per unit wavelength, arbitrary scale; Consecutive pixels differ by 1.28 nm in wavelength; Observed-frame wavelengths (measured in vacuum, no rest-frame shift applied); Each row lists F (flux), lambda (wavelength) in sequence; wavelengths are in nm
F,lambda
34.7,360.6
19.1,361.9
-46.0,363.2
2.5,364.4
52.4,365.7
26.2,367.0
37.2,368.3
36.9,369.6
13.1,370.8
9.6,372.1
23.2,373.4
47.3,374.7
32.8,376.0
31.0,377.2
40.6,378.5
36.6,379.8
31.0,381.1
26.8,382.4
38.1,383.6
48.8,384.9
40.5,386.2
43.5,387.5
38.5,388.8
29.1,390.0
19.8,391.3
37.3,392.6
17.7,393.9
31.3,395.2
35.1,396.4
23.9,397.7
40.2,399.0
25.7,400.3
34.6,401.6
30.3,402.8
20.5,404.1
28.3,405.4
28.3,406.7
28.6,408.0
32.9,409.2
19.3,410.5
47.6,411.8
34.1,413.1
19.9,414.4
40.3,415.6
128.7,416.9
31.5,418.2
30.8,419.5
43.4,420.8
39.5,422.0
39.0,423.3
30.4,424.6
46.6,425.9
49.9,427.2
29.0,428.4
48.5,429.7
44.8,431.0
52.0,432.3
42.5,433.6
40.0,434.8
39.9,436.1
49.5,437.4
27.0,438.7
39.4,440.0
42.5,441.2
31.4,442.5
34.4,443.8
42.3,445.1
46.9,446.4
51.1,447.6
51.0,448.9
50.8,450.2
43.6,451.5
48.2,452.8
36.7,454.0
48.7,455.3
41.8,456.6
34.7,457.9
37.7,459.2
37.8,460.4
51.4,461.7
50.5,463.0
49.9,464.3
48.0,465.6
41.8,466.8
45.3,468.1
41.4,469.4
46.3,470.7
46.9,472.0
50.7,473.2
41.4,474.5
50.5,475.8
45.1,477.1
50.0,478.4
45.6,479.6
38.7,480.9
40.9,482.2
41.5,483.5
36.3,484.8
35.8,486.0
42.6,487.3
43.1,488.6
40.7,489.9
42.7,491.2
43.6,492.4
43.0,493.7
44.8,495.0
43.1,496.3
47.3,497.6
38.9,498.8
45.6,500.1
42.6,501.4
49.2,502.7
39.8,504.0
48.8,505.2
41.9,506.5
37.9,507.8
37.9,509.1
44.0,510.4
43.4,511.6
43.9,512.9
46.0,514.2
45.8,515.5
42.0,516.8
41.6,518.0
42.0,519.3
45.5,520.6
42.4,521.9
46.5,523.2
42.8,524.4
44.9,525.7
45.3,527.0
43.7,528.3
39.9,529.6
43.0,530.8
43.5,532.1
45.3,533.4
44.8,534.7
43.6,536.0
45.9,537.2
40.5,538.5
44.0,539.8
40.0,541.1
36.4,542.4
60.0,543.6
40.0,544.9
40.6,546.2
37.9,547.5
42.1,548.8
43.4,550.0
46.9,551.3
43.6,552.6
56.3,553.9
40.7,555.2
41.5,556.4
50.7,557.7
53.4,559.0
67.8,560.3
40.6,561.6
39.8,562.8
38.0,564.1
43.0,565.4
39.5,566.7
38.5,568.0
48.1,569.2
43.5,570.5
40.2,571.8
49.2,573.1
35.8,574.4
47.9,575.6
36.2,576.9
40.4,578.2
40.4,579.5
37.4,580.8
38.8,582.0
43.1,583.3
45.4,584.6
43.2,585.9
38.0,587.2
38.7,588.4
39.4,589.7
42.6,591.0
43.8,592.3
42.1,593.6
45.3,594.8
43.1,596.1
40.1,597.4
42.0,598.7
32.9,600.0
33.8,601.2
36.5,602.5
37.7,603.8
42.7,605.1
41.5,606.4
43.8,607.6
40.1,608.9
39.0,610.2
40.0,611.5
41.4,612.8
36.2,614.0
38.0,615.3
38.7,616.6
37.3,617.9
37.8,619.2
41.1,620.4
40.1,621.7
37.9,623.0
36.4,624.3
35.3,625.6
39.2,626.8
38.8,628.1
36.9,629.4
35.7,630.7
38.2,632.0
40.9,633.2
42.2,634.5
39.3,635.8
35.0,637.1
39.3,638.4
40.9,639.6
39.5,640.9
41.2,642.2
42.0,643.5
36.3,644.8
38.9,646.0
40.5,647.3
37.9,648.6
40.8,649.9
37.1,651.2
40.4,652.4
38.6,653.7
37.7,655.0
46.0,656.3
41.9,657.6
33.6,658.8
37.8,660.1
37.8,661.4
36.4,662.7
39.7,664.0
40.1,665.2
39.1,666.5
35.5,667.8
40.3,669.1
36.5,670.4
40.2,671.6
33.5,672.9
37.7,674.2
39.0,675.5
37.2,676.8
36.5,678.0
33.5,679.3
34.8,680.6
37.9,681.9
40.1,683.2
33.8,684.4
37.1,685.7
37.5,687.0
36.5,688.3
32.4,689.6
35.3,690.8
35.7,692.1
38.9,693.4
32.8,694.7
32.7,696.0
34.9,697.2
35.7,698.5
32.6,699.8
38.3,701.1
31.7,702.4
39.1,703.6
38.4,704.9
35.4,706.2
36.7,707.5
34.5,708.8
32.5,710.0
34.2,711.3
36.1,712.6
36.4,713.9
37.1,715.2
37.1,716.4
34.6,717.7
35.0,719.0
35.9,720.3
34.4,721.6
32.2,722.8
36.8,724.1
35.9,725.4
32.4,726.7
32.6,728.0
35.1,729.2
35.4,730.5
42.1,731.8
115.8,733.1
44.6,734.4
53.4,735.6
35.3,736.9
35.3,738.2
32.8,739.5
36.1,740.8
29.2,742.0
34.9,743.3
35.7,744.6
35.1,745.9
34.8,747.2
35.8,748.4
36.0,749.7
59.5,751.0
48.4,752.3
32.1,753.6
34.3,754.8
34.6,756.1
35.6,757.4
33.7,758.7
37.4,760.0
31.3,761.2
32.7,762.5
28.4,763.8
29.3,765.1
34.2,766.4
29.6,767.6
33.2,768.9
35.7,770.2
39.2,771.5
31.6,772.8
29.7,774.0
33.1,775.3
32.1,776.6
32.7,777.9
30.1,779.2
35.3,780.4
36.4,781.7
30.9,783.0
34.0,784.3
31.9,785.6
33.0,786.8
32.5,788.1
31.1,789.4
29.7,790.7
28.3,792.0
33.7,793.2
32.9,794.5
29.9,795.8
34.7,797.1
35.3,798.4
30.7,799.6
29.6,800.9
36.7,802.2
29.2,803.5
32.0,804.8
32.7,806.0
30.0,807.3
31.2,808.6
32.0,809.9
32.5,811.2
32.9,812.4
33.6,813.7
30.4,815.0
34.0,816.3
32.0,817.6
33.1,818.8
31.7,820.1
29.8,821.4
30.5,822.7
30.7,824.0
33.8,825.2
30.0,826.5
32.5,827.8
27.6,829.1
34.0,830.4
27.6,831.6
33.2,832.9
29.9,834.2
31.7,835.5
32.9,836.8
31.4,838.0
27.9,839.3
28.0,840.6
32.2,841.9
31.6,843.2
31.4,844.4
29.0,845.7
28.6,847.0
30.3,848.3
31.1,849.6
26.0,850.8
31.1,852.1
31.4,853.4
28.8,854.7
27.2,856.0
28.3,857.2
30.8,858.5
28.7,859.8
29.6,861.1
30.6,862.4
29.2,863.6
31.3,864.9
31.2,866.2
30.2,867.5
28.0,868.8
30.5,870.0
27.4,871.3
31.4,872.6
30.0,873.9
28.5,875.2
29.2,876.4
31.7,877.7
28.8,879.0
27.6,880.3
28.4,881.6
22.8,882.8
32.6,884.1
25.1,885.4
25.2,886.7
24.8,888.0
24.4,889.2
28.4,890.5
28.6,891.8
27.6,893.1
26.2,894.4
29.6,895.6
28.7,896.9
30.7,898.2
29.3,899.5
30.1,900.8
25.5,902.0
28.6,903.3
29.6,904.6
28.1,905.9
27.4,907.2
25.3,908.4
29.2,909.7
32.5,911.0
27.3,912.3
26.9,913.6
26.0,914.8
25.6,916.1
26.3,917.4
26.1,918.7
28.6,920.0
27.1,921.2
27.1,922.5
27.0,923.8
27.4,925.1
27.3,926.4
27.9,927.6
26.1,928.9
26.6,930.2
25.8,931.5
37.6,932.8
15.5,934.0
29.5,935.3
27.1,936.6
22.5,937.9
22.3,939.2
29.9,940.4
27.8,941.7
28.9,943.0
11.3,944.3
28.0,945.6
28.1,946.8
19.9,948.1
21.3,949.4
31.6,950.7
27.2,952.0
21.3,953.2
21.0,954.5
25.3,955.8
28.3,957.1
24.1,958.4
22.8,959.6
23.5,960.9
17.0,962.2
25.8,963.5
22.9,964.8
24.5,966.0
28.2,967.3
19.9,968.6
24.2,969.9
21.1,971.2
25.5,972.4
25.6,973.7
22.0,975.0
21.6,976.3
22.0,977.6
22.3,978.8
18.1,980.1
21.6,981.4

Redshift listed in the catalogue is 0.12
